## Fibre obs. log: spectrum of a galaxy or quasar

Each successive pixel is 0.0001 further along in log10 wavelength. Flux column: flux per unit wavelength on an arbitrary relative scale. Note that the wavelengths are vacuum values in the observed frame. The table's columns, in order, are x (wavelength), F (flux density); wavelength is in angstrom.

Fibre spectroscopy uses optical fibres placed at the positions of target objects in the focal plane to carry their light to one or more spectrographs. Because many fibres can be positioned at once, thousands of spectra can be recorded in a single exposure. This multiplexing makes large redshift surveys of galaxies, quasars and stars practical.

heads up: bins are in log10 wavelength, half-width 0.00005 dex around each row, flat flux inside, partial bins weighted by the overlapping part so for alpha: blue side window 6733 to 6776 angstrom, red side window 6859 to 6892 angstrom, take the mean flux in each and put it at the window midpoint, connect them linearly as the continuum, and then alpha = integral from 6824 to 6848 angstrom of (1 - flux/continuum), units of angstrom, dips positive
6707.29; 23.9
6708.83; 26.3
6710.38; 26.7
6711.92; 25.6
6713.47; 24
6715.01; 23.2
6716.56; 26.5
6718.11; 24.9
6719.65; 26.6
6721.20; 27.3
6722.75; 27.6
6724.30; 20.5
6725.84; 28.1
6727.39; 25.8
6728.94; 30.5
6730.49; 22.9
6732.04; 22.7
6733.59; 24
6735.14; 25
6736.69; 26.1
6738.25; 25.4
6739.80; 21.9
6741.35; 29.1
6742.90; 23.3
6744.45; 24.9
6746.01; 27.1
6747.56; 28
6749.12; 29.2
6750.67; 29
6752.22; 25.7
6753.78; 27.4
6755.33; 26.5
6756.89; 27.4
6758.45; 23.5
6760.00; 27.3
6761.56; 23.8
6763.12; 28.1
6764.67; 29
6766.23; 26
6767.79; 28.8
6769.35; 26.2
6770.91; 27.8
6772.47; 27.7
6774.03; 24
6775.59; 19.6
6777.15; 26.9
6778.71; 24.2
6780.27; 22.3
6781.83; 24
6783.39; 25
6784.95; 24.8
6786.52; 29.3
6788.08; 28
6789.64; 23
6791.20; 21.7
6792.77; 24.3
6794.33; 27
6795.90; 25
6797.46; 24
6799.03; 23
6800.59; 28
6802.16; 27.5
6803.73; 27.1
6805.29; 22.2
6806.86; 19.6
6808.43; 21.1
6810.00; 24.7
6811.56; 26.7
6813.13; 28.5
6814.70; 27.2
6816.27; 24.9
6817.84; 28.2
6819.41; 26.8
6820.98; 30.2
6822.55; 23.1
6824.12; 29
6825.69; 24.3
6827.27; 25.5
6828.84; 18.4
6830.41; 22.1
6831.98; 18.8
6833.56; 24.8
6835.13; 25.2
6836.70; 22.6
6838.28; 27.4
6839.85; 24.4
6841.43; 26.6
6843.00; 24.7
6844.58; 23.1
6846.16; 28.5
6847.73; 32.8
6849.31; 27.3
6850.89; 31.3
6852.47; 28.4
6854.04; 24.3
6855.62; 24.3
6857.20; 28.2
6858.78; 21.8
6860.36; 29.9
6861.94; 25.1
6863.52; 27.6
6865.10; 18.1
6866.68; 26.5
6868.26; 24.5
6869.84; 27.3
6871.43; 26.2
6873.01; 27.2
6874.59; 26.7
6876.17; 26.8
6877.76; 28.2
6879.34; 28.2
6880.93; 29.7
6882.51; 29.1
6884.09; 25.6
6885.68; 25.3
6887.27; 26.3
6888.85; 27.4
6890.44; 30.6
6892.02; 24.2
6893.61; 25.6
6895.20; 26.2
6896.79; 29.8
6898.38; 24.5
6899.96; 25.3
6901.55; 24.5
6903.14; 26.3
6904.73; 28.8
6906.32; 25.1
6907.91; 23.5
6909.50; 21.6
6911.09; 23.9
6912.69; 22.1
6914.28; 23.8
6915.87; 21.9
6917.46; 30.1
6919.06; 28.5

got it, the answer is 1.7 angstrom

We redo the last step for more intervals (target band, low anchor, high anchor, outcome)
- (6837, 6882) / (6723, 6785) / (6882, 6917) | -1.7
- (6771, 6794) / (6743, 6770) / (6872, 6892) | 1.9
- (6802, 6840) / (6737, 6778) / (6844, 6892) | 2.6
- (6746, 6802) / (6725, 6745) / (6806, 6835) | -1.9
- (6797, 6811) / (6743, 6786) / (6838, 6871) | 1.1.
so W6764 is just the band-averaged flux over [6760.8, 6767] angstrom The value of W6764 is 26.7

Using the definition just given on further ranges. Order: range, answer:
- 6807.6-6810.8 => 22.9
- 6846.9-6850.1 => 30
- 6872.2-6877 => 26.9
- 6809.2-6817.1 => 26.4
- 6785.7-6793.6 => 25.3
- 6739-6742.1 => 25.5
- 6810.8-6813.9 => 27.6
